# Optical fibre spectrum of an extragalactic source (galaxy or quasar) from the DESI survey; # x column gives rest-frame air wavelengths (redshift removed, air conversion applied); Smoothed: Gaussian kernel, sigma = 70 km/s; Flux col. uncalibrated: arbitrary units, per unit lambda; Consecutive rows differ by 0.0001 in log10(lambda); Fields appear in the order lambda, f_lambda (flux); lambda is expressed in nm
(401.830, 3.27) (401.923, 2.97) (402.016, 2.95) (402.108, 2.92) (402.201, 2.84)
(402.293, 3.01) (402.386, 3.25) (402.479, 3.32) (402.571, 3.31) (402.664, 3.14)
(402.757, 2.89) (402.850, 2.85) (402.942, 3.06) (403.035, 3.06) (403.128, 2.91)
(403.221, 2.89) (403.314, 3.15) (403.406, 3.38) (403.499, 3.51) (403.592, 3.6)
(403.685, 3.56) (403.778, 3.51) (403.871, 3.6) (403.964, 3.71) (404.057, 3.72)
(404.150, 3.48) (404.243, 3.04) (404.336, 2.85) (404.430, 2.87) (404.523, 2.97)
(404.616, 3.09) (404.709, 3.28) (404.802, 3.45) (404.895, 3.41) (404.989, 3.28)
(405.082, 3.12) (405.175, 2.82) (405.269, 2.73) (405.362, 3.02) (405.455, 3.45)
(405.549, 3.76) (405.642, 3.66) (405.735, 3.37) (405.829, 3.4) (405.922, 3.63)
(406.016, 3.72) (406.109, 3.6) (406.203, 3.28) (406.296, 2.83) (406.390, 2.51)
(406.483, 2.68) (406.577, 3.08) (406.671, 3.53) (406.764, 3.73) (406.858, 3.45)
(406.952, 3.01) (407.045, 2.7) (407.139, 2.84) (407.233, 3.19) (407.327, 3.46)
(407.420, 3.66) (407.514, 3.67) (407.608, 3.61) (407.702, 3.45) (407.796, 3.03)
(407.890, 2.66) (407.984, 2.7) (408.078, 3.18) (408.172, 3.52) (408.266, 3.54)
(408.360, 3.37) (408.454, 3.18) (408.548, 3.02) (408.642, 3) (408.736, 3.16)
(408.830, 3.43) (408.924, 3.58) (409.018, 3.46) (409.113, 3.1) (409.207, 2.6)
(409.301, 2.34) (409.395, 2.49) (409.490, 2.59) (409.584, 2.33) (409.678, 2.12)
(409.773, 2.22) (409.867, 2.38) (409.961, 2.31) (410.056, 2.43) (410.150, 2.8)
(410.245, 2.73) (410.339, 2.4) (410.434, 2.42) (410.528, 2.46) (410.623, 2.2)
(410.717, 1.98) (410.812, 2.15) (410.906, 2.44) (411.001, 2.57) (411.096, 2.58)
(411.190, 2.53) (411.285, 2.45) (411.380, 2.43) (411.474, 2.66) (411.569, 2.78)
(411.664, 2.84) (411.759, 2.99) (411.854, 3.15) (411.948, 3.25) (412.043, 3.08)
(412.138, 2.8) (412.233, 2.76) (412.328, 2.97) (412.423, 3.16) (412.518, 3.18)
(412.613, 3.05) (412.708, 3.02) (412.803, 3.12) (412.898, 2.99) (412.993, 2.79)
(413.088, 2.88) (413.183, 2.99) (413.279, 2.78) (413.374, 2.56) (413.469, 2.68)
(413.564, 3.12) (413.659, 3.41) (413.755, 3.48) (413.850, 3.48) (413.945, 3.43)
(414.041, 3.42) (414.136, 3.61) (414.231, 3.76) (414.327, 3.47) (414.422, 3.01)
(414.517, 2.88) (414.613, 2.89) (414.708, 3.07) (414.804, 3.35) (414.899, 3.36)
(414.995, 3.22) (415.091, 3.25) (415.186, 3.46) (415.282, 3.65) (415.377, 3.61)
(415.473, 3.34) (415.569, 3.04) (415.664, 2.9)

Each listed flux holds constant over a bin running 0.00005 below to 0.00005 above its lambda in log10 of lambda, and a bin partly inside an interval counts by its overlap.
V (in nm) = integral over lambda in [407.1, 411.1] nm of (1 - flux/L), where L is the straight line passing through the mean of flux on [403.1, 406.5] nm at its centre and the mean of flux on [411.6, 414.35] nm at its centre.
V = 0.43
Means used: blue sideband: 3.27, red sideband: 3.11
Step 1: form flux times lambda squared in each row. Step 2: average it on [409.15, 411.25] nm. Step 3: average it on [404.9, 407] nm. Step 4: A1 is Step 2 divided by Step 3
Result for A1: 0.8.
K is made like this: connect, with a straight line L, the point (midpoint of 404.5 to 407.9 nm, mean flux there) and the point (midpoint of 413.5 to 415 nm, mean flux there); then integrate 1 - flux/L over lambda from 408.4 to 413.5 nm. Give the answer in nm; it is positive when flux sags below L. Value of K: 0.83 nm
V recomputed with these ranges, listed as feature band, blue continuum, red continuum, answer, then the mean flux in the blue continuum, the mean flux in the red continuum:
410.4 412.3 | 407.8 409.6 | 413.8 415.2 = 0.32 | 3.03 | 3.31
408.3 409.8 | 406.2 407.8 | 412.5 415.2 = 0.14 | 3.21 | 3.16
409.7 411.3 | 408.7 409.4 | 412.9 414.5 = 0.35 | 3.05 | 3.17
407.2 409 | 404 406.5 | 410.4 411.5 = -0.30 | 3.23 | 2.4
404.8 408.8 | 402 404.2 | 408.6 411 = -0.50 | 3.24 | 2.6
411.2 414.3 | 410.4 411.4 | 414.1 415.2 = -0.23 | 2.38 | 3.27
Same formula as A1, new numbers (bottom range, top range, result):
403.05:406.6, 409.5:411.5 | 0.76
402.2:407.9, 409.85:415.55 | 0.94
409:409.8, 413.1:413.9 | 1.22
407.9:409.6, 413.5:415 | 1.12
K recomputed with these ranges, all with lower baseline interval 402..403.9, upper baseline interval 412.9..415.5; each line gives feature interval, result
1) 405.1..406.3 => -0.06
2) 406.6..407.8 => -0.06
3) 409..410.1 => 0.24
